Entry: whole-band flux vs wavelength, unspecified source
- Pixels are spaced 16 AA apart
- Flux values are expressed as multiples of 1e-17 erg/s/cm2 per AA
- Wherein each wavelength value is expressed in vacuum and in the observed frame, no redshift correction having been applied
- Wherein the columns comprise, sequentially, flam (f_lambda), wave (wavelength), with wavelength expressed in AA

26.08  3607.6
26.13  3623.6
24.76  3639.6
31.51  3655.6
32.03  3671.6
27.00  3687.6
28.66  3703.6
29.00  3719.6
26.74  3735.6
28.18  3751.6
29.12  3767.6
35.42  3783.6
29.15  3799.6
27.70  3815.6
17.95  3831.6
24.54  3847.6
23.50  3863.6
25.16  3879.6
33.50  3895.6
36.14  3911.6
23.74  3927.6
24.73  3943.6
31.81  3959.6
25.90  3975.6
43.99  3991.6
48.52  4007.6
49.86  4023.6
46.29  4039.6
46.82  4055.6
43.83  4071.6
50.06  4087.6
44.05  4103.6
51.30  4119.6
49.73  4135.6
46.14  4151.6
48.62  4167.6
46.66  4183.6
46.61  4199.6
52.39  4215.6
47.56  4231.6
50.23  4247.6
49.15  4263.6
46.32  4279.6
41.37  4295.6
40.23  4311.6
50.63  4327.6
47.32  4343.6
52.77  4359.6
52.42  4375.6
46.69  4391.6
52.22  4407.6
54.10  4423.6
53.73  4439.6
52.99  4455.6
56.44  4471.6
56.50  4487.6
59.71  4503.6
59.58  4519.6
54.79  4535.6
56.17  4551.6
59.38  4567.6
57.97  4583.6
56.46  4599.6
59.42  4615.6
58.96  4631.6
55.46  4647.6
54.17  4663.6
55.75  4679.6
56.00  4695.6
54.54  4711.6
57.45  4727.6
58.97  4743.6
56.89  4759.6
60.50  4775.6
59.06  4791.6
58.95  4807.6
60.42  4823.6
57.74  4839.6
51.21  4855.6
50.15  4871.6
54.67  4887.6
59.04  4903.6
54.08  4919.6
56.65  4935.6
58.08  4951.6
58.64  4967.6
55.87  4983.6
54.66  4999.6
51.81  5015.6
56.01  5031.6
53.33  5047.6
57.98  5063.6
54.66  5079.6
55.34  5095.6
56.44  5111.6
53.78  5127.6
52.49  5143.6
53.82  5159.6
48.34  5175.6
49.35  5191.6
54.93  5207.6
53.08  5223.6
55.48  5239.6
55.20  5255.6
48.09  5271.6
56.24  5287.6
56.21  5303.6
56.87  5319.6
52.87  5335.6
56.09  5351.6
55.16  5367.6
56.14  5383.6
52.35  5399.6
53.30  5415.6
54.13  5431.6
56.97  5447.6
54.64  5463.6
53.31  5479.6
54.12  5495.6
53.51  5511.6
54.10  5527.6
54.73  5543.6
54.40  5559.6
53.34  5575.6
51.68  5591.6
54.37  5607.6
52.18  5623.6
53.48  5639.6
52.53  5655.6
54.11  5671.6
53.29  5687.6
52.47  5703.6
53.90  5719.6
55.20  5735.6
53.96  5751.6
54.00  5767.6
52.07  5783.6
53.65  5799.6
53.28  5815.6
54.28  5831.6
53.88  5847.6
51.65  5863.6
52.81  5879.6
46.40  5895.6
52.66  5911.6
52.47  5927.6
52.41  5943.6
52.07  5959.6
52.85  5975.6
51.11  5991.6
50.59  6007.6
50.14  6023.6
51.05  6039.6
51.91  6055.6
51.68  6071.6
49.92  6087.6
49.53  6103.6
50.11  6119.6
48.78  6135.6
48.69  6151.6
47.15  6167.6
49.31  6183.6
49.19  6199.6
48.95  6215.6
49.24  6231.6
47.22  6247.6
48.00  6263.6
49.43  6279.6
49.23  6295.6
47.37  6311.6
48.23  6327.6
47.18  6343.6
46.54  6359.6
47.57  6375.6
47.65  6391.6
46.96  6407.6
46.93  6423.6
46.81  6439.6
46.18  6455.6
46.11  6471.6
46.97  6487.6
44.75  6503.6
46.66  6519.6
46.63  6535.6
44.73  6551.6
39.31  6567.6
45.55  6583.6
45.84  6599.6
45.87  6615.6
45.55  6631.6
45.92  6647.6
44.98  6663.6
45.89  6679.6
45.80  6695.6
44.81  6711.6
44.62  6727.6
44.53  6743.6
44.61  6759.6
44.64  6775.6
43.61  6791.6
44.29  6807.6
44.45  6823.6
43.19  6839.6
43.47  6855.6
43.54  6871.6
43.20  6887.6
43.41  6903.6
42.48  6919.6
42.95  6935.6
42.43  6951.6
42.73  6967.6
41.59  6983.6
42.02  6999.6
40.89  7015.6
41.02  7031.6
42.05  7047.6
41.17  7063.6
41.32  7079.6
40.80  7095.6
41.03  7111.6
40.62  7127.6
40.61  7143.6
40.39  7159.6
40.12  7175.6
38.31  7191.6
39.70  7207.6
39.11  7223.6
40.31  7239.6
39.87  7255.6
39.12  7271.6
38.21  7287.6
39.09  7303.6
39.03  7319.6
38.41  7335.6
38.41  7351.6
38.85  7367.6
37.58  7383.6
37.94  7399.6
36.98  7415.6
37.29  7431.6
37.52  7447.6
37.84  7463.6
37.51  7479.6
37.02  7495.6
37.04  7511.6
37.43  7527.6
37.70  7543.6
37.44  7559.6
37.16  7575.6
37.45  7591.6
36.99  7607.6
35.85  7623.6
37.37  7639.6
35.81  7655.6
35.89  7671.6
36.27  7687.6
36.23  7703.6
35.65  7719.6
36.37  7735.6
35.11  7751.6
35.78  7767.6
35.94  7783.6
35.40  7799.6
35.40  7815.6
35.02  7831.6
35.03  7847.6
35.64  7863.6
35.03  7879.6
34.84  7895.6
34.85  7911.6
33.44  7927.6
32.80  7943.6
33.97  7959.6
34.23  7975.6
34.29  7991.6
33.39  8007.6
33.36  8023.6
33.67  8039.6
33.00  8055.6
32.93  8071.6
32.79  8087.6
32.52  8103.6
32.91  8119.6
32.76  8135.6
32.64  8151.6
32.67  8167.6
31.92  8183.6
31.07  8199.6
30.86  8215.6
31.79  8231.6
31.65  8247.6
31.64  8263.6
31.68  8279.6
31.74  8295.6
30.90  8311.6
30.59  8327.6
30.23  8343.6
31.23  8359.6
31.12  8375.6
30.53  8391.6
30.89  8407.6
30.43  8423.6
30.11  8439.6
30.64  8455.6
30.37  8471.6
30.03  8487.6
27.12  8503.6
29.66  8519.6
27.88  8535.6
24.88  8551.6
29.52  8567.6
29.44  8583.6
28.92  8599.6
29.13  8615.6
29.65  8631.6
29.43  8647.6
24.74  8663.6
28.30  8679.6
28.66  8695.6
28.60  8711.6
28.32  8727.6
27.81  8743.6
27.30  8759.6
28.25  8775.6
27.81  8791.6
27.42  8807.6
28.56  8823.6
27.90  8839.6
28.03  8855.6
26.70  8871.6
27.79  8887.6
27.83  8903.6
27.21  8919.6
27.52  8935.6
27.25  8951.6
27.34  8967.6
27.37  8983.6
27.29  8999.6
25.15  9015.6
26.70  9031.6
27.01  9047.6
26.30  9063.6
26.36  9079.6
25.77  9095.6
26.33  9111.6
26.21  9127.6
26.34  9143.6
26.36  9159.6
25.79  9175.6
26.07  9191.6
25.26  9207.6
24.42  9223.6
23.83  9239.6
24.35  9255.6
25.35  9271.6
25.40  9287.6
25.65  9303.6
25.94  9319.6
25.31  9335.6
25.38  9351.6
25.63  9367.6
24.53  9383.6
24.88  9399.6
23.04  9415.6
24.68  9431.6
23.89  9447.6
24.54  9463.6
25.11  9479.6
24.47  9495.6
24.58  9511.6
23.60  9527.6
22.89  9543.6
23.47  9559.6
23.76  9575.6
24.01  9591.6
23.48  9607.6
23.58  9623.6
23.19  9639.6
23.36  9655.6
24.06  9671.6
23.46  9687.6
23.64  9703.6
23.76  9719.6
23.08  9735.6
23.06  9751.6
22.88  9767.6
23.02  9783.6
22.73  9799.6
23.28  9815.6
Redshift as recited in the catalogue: 0.00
